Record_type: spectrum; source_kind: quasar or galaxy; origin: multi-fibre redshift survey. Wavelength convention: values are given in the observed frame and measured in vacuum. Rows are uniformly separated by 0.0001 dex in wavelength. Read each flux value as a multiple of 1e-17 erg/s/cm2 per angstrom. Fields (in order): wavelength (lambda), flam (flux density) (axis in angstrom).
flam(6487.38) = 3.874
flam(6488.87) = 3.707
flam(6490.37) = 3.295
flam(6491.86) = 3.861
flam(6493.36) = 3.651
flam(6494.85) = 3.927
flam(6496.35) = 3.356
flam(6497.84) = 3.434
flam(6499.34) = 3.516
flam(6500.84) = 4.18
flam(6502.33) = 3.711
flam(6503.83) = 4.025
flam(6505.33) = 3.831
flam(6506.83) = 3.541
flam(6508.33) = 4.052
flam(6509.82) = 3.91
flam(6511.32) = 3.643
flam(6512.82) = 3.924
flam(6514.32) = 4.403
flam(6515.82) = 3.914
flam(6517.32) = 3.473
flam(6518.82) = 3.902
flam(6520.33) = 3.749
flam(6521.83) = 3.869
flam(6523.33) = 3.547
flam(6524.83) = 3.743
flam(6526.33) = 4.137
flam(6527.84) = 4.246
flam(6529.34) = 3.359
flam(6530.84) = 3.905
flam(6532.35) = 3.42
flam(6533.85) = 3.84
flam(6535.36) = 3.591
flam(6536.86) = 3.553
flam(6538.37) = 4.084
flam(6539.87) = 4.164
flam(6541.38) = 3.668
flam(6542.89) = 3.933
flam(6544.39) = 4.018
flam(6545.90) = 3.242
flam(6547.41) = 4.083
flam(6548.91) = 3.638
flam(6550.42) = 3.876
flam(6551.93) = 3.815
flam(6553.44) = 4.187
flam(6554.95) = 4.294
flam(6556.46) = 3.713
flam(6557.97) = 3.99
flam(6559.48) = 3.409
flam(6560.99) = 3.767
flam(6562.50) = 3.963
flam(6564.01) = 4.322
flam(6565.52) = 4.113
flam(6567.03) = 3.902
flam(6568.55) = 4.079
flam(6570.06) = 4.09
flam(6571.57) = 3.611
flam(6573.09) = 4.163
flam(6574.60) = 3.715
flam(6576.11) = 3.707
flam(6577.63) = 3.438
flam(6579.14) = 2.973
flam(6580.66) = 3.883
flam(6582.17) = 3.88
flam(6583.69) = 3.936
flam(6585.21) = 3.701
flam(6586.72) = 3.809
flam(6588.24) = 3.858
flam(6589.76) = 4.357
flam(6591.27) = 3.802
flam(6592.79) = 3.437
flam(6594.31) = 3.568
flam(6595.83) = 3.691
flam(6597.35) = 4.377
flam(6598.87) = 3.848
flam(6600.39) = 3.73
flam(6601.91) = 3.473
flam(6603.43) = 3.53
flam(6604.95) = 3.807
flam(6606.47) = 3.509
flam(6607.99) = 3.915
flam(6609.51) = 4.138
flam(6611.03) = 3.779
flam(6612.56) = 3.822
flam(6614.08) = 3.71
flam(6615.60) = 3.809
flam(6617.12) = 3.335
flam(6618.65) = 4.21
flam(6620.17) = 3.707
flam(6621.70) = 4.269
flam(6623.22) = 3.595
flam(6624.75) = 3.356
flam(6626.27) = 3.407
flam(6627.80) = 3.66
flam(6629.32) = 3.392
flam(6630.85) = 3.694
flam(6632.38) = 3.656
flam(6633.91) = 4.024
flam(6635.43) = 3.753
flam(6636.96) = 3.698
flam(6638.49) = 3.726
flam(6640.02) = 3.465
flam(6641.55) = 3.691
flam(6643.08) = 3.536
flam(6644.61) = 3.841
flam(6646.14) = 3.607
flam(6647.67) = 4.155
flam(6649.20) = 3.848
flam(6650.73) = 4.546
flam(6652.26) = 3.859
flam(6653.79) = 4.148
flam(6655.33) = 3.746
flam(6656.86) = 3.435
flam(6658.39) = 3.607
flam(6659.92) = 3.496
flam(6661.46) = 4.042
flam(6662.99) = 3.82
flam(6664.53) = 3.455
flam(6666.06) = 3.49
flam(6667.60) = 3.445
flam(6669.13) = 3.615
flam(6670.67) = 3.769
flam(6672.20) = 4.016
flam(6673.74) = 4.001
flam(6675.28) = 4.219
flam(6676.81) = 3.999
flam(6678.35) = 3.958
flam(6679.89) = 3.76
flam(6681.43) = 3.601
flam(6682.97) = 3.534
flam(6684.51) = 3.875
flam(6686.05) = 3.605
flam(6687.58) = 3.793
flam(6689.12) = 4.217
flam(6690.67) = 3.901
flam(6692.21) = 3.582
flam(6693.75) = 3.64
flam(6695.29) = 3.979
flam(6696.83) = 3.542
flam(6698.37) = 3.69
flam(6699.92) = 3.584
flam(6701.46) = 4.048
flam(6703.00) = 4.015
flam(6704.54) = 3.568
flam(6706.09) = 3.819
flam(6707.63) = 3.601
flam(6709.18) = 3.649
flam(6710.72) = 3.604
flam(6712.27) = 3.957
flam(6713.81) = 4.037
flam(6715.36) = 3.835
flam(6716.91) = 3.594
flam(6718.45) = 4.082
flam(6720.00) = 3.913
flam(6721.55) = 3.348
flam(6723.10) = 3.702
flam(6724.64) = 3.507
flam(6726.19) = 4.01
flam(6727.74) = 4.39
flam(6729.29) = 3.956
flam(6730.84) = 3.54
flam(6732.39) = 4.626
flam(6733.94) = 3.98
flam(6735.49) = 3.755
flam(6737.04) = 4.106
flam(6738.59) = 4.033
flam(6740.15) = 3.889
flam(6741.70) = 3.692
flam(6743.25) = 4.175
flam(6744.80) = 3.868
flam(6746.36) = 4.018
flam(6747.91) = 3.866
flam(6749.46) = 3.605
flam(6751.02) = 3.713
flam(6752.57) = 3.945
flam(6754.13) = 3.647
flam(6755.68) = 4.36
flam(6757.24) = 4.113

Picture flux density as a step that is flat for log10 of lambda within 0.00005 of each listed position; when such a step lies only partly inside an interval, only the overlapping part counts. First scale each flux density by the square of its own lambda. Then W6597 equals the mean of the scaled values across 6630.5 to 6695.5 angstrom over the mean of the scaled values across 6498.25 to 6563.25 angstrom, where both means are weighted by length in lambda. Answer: 1.0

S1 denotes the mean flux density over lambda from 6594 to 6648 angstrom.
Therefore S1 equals 3.73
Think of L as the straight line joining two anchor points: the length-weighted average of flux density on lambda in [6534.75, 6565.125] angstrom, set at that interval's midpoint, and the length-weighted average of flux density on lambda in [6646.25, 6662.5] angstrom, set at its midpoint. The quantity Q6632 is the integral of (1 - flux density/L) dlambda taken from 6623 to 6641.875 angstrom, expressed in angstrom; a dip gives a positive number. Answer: 1.2 angstrom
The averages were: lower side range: 3.87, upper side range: 3.88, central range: 3.62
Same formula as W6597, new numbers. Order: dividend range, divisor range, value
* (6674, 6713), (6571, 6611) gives 1.04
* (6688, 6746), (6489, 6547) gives 1.08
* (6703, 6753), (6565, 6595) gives 1.06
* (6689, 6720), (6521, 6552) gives 1.05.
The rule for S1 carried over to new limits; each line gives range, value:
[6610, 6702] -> 3.76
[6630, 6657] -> 3.81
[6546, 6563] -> 3.86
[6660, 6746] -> 3.82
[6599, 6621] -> 3.75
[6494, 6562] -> 3.81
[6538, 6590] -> 3.86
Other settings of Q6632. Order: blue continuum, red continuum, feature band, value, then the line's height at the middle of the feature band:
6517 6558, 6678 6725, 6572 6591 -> 0.1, 3.81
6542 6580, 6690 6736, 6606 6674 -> 1.4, 3.83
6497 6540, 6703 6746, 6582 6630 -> 0.9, 3.83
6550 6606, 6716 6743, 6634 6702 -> 1.5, 3.87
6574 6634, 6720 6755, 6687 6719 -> 0.4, 3.84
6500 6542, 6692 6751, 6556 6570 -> -0.3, 3.84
